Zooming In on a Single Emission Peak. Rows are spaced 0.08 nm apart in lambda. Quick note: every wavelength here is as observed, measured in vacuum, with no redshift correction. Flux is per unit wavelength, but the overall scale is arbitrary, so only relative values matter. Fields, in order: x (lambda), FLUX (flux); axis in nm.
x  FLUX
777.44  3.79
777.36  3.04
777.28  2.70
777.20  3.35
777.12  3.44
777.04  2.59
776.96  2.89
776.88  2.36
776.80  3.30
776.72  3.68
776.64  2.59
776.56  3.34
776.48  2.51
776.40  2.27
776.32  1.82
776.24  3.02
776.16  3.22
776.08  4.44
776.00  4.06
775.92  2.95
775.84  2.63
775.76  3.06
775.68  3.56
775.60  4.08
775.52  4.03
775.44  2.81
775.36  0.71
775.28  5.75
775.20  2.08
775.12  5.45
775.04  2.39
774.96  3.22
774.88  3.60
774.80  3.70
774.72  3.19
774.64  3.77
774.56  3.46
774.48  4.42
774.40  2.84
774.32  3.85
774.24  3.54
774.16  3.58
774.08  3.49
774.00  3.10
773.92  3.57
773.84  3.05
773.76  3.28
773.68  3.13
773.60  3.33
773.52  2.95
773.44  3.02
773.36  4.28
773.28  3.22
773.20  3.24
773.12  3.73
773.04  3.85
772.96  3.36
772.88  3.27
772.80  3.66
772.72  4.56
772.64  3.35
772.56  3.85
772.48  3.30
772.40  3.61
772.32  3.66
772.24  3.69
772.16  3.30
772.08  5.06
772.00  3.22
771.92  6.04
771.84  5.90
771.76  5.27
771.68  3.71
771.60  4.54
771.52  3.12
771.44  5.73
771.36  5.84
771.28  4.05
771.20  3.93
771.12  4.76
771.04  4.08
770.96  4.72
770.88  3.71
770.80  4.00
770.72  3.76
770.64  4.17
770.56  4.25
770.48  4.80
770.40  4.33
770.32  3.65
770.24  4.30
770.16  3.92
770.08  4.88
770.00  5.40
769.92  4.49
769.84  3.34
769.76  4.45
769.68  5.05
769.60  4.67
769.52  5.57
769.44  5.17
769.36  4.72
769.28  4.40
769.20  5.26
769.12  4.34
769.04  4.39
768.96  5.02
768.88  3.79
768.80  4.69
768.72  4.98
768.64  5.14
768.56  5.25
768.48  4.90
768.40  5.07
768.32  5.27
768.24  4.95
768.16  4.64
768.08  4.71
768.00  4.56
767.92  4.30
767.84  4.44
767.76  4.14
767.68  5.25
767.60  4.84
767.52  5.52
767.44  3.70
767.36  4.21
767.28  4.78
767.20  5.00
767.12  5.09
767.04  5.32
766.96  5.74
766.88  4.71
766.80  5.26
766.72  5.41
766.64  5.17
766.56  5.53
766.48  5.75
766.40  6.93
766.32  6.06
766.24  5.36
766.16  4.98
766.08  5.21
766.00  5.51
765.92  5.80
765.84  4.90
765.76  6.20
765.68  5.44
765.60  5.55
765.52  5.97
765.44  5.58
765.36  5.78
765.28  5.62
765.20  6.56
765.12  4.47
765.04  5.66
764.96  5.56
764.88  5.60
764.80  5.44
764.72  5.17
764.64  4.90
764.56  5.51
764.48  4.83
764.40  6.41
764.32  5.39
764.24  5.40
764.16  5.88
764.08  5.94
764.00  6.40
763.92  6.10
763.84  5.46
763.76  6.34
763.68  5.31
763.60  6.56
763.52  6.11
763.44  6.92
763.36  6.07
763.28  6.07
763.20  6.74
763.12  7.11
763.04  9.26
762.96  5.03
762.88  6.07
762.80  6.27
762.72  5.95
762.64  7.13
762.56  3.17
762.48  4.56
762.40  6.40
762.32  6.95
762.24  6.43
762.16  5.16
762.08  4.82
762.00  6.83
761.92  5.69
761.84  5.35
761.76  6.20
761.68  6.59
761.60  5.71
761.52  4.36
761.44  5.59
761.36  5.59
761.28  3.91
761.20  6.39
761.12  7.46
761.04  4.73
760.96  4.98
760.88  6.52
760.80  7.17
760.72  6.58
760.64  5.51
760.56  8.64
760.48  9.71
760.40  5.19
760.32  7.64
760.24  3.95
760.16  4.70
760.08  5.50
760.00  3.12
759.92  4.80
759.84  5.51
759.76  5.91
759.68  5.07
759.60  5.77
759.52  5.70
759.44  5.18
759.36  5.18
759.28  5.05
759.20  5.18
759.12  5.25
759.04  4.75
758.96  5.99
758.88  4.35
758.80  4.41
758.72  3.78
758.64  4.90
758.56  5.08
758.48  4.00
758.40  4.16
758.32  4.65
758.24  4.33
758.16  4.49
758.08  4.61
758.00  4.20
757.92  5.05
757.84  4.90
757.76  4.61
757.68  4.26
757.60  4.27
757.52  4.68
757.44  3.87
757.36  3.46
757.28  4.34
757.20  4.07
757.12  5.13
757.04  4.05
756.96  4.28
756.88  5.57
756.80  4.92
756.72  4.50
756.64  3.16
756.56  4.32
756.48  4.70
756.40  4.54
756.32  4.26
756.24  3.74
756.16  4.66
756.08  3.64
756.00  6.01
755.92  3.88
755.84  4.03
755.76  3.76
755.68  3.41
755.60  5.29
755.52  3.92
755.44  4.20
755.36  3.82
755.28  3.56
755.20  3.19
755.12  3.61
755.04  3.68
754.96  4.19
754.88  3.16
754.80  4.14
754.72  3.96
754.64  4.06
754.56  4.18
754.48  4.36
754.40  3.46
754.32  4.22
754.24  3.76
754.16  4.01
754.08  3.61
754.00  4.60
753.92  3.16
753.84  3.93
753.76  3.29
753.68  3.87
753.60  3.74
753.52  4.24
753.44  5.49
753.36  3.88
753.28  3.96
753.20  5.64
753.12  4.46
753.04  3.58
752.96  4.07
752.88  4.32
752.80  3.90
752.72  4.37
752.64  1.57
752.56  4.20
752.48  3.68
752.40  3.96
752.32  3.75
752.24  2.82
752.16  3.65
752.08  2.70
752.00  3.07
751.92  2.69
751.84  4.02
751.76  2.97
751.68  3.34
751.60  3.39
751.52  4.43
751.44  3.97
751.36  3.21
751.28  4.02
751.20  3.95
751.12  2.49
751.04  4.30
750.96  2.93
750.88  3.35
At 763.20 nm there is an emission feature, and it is Mg II 2798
